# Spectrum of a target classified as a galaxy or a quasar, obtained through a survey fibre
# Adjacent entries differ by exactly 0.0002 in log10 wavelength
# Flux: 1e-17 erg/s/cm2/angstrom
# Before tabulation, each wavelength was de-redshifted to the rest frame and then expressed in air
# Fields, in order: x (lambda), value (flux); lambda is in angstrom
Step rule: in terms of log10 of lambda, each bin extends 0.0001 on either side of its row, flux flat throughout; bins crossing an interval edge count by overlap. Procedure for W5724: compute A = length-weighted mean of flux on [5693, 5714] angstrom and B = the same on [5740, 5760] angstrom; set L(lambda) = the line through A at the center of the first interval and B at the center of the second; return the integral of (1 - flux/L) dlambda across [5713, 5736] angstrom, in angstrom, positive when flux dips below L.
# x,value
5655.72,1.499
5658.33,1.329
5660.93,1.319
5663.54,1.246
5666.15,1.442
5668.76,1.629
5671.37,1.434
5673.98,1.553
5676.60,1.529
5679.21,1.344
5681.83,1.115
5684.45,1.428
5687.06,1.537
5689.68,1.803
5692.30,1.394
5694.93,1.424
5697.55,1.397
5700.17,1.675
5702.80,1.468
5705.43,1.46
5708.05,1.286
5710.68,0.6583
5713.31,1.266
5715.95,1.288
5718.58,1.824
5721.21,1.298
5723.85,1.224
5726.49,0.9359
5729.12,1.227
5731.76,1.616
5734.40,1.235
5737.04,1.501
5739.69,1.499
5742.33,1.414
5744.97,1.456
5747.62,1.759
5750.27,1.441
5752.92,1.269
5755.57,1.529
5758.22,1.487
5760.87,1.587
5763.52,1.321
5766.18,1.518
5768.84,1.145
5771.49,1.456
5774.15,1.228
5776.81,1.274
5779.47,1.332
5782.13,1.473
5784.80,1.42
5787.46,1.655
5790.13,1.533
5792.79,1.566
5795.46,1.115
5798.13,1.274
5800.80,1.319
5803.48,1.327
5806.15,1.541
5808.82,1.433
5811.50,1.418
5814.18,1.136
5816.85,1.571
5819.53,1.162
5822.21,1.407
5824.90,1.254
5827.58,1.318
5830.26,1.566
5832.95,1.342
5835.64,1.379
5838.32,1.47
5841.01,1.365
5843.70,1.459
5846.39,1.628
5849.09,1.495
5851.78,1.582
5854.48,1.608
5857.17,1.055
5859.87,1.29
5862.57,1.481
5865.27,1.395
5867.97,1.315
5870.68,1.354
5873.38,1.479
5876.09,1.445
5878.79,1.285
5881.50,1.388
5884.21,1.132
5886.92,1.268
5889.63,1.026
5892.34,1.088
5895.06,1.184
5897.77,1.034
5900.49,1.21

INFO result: 1.2 angstrom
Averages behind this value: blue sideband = 1.33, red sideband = 1.48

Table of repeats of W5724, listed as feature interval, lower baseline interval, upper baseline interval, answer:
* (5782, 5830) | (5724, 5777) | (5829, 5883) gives 0.7 angstrom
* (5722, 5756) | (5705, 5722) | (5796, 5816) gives -2.2 angstrom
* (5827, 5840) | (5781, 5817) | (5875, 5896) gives -0.8 angstrom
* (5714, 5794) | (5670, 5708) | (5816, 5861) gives 1.3 angstrom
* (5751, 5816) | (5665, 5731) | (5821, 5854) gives 1.4 angstrom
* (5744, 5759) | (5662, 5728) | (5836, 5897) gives -1.3 angstrom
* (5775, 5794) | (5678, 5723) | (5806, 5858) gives -0.7 angstrom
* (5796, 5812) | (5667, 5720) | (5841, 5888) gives 0.4 angstrom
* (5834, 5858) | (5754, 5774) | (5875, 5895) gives -3.1 angstrom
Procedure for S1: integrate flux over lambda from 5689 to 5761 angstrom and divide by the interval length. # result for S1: 1.4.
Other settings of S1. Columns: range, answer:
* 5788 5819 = 1.39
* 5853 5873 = 1.36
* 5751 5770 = 1.41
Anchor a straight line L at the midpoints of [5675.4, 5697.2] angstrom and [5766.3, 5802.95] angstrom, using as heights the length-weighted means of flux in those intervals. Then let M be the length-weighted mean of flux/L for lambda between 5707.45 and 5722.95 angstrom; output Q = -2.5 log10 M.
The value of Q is 0.13 mag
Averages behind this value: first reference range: 1.44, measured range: 1.27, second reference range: 1.37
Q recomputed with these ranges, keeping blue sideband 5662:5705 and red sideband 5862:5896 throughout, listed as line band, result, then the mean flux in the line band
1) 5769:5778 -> 0.07 mag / 1.3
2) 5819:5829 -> 0.04 mag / 1.3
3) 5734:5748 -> -0.05 mag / 1.47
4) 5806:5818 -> -0.04 mag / 1.41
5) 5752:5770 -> -0.01 mag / 1.41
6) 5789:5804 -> 0.01 mag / 1.35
